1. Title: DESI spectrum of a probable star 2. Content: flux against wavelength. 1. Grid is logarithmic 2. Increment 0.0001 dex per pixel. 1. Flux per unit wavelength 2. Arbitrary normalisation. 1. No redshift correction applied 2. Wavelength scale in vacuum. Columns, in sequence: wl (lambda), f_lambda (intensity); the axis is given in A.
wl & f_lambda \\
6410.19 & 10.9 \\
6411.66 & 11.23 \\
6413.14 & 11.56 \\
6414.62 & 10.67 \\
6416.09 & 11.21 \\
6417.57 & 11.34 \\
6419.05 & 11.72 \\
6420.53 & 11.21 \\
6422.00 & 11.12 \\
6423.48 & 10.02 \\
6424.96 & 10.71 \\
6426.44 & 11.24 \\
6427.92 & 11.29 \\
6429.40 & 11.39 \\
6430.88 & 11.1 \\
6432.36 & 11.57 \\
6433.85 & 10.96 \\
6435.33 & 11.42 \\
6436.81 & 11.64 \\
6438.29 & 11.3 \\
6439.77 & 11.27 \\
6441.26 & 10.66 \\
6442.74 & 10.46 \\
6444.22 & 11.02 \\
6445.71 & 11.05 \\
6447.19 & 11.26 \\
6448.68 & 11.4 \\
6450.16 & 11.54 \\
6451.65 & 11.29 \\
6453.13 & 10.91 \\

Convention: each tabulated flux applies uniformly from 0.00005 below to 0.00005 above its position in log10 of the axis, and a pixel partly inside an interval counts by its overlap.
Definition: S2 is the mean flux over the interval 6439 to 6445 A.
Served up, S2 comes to 10.8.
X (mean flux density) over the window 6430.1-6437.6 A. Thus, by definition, 11.3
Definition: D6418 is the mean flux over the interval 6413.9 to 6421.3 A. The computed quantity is 11.2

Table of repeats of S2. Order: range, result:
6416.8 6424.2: 11.1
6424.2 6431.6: 11.1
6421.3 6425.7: 10.6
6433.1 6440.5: 11.3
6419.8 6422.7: 11.2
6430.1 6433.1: 11.3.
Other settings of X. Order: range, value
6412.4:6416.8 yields 11.2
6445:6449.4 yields 11.2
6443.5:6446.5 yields 11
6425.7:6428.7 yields 11.3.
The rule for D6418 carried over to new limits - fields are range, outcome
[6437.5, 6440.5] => 11.3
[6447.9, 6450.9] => 11.5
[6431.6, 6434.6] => 11.2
